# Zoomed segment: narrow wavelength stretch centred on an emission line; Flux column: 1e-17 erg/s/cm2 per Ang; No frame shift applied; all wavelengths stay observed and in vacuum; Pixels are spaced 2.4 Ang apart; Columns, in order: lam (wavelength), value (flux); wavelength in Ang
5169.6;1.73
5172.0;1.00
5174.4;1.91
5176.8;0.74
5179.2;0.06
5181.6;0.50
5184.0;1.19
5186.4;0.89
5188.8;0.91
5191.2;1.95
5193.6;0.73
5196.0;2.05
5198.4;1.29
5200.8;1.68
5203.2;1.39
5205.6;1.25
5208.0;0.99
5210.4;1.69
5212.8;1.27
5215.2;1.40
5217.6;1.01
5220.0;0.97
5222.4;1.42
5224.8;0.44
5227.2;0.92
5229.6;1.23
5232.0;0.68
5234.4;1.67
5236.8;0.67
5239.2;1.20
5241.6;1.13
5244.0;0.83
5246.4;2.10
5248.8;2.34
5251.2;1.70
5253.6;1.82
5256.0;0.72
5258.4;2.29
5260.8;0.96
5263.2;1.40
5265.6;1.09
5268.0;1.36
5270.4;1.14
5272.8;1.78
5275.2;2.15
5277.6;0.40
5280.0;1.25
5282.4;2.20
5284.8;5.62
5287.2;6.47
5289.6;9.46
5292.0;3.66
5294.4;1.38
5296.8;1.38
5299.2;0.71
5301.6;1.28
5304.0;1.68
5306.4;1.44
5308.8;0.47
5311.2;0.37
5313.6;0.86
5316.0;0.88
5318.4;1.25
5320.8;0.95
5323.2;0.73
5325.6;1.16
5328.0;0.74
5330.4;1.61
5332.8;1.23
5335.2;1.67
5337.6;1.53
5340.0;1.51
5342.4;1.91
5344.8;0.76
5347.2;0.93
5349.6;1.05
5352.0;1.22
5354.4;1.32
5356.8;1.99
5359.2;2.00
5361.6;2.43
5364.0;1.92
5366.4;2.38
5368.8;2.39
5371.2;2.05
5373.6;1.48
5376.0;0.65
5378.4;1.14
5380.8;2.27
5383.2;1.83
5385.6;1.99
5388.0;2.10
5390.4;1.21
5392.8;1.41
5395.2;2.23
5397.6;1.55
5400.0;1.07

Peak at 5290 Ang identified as [O II]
